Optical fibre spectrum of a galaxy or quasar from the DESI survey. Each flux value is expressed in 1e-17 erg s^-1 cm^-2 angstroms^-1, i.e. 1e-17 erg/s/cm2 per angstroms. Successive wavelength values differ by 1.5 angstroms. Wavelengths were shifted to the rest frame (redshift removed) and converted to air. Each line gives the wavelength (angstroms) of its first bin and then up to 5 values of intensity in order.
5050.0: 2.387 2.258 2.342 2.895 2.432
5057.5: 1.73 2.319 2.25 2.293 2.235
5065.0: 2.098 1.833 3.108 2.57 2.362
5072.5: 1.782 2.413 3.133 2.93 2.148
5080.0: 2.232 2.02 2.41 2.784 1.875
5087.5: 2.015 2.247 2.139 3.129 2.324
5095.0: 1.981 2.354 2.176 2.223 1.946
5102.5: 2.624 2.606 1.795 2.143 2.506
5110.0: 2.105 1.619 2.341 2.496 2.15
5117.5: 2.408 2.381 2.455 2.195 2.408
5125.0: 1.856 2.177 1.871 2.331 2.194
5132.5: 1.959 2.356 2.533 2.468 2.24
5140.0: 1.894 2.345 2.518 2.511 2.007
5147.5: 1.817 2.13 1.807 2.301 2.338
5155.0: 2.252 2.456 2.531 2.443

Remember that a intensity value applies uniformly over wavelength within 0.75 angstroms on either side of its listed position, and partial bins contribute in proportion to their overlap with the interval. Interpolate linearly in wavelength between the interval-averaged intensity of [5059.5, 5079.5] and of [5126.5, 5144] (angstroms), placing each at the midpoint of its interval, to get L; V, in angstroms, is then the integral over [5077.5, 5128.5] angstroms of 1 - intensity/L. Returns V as 1.6 angstroms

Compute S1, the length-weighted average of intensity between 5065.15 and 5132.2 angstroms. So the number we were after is 2.29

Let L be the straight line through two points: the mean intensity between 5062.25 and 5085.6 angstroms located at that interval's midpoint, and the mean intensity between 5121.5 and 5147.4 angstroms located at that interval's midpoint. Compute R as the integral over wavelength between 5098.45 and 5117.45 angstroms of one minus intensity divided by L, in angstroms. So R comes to 0.6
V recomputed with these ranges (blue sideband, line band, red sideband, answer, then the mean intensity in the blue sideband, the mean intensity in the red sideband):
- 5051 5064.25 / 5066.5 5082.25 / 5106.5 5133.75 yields -1.1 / 2.31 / 2.2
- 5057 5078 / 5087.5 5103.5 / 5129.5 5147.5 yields 0.1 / 2.37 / 2.26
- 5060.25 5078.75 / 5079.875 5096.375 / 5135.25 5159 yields 0.6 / 2.41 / 2.26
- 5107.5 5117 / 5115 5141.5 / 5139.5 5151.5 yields -0.7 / 2.21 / 2.14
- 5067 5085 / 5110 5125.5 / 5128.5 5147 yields 0.7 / 2.48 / 2.27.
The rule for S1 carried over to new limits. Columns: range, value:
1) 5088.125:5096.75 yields 2.36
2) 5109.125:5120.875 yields 2.24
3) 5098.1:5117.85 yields 2.22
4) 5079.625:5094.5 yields 2.31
